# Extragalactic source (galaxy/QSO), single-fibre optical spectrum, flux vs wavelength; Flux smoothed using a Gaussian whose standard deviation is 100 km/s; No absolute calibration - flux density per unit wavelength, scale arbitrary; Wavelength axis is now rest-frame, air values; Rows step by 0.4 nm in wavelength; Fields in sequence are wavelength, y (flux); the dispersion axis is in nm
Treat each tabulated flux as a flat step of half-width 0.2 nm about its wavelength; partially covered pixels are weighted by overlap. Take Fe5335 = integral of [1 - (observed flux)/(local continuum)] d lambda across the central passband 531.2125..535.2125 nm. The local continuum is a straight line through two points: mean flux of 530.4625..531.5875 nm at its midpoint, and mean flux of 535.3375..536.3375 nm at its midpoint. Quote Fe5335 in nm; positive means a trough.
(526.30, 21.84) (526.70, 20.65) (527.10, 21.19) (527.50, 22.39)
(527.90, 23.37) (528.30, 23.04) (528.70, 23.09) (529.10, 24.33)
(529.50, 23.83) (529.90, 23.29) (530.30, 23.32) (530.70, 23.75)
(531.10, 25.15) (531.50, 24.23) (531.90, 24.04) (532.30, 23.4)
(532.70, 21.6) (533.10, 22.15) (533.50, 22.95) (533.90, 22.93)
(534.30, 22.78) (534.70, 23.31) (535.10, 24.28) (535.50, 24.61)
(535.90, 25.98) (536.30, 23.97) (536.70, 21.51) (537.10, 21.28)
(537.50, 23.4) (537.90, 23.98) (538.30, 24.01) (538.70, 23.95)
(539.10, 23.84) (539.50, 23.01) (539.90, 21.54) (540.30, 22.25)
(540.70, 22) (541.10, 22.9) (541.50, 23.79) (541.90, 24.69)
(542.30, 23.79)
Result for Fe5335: 0.24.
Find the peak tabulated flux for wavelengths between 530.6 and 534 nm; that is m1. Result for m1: 25.15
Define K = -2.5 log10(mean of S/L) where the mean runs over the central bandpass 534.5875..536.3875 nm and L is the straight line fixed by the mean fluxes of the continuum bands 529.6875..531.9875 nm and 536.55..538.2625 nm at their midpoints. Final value -0.07 mag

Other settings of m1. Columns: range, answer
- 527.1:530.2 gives 24.33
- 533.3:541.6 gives 25.98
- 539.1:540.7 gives 23.84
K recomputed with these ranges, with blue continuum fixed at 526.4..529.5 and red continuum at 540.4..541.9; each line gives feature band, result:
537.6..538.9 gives -0.044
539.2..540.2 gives 0.029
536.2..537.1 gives 0.032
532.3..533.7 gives 0.020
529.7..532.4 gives -0.054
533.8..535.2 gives -0.020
